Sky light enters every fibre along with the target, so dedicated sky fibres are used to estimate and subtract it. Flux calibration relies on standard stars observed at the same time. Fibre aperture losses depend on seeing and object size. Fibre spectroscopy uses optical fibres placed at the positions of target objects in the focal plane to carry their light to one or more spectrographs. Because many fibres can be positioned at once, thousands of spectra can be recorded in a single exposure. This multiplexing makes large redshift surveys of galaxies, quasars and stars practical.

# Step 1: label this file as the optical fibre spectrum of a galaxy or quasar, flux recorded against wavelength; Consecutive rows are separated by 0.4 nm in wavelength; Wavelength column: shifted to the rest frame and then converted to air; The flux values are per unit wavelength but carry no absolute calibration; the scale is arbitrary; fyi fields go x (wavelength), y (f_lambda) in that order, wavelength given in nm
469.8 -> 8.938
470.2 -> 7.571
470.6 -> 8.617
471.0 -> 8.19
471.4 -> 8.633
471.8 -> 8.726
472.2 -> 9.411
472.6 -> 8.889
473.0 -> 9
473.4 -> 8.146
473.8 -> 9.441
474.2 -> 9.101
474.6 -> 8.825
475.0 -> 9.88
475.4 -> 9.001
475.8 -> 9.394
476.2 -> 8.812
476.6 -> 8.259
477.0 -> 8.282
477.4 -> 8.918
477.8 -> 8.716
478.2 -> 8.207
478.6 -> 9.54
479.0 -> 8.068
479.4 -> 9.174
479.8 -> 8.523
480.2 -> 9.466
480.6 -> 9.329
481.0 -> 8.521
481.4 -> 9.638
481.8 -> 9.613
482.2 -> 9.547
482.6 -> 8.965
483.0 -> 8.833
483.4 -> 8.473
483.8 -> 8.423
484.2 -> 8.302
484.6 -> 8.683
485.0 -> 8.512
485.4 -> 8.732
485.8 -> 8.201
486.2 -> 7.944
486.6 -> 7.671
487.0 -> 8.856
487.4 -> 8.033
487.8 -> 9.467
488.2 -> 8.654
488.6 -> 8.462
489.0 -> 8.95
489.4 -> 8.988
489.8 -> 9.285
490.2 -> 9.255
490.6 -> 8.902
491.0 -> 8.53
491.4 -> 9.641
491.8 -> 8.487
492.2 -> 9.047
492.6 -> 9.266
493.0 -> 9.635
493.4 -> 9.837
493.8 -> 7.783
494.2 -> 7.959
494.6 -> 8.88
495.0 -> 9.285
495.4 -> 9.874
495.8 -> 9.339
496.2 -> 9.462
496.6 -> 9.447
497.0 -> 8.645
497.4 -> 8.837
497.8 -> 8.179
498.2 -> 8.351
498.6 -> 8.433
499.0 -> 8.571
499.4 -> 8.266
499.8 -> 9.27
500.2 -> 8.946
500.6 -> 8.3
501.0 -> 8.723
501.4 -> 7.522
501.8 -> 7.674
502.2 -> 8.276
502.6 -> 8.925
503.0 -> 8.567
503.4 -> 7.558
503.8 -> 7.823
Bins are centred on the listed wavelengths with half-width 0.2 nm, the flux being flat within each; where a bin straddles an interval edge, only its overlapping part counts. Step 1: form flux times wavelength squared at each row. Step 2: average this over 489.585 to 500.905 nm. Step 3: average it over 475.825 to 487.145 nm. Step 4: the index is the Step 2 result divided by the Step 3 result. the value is 1.1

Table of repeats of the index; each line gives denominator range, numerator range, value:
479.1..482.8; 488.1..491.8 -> 1.01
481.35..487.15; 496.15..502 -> 1.05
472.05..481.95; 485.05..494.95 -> 1.03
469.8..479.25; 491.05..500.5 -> 1.11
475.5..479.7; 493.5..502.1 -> 1.08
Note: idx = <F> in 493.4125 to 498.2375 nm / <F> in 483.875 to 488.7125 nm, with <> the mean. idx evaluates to 1.05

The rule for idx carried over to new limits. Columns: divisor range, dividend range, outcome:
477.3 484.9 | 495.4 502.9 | 0.97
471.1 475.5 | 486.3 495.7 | 0.99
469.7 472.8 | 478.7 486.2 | 1.02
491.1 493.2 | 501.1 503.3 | 0.89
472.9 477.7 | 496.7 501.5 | 0.96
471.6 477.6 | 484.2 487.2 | 0.94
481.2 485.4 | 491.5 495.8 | 1.02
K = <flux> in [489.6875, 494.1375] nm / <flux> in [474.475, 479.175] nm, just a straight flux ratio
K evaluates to 1.02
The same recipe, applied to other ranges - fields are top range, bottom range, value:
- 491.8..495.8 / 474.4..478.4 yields 1.02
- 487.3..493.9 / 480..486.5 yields 1.02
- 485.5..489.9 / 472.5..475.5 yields 0.95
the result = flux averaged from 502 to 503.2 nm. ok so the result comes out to 8.59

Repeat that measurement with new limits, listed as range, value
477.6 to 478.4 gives 8.46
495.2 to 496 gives 9.61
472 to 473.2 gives 9.1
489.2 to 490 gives 9.14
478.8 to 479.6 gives 8.62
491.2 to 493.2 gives 9.22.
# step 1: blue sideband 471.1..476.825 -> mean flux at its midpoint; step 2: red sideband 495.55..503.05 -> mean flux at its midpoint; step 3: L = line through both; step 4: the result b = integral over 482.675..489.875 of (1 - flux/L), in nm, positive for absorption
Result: 0.177 nm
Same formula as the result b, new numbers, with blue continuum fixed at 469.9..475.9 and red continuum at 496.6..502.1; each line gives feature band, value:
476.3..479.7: 0.05 nm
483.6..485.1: 0.04 nm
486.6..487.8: 0.02 nm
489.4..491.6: -0.13 nm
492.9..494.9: -0.06 nm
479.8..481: -0.05 nm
